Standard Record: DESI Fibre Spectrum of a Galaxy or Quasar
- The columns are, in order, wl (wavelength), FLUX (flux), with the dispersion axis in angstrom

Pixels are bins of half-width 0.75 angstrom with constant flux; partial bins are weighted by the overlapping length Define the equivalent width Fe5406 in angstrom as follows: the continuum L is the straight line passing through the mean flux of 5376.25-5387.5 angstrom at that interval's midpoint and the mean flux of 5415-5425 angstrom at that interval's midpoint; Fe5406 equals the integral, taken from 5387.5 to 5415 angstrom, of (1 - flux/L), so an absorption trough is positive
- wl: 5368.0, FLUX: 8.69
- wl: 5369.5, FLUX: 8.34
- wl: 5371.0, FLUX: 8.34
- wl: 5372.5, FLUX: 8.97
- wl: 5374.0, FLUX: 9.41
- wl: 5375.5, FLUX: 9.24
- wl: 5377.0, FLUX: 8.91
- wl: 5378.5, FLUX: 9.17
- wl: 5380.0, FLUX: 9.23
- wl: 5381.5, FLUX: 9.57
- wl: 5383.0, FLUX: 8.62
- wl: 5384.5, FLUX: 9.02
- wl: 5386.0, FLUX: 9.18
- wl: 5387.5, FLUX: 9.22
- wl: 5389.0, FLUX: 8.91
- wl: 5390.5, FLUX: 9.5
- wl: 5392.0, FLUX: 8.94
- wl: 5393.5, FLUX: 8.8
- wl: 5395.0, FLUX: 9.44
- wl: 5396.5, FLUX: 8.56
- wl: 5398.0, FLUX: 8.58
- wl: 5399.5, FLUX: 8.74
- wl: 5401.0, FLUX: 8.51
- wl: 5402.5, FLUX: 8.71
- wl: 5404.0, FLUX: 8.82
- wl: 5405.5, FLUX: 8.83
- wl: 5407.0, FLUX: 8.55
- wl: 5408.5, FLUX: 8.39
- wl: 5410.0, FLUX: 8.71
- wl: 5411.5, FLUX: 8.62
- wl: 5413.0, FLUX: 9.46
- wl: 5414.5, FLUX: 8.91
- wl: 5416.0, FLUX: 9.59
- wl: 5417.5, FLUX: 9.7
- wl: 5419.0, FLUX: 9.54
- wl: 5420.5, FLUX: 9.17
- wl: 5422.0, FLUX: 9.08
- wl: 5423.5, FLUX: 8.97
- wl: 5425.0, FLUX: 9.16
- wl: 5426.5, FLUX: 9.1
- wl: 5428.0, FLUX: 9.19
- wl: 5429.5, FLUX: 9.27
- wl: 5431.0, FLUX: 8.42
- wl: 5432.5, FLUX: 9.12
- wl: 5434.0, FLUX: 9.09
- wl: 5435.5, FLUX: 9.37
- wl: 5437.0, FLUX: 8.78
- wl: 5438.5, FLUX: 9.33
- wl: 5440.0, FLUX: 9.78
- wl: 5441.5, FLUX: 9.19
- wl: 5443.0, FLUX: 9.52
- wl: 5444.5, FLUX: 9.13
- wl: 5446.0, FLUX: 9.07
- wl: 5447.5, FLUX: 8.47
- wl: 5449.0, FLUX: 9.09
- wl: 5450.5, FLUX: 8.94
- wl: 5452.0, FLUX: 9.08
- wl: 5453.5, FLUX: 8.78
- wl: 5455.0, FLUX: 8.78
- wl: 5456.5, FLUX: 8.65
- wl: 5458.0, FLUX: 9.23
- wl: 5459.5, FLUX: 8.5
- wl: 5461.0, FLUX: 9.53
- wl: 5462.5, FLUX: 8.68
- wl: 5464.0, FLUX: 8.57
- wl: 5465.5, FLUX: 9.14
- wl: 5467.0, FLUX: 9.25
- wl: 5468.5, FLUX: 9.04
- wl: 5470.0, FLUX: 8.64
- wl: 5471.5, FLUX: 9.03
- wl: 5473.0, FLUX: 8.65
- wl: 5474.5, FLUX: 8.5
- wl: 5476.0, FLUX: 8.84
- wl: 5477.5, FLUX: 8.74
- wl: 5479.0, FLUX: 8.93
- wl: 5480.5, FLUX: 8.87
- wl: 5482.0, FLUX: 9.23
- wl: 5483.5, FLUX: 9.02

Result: 1.1 angstrom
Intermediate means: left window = 9.11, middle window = 8.84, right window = 9.32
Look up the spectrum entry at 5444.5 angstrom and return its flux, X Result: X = 9.13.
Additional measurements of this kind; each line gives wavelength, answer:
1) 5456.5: 8.65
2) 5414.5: 8.91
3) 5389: 8.91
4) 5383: 8.62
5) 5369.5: 8.34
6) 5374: 9.41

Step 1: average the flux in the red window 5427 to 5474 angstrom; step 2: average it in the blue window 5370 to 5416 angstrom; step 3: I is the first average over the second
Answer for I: 1.0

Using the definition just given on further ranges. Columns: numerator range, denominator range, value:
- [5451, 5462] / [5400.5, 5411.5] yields 1.03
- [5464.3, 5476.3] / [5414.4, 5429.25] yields 0.96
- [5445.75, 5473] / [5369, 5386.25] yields 0.99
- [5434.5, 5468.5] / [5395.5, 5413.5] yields 1.04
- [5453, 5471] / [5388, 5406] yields 1.00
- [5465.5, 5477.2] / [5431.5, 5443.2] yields 0.96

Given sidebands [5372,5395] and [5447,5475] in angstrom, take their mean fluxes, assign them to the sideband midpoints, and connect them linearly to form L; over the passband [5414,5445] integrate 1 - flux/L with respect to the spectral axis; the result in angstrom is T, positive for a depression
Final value -0.8 angstrom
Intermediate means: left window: 9.12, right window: 8.88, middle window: 9.21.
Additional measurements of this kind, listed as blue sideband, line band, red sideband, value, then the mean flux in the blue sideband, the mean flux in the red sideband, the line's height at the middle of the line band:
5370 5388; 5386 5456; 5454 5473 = -0.3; 9.06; 8.91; 8.98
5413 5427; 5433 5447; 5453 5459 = -0.3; 9.26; 8.85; 9.03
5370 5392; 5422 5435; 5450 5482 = -0.1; 9.08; 8.88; 8.97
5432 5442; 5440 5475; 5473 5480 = 0.1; 9.24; 8.75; 8.98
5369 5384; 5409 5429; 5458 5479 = -0.5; 8.99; 8.87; 8.94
